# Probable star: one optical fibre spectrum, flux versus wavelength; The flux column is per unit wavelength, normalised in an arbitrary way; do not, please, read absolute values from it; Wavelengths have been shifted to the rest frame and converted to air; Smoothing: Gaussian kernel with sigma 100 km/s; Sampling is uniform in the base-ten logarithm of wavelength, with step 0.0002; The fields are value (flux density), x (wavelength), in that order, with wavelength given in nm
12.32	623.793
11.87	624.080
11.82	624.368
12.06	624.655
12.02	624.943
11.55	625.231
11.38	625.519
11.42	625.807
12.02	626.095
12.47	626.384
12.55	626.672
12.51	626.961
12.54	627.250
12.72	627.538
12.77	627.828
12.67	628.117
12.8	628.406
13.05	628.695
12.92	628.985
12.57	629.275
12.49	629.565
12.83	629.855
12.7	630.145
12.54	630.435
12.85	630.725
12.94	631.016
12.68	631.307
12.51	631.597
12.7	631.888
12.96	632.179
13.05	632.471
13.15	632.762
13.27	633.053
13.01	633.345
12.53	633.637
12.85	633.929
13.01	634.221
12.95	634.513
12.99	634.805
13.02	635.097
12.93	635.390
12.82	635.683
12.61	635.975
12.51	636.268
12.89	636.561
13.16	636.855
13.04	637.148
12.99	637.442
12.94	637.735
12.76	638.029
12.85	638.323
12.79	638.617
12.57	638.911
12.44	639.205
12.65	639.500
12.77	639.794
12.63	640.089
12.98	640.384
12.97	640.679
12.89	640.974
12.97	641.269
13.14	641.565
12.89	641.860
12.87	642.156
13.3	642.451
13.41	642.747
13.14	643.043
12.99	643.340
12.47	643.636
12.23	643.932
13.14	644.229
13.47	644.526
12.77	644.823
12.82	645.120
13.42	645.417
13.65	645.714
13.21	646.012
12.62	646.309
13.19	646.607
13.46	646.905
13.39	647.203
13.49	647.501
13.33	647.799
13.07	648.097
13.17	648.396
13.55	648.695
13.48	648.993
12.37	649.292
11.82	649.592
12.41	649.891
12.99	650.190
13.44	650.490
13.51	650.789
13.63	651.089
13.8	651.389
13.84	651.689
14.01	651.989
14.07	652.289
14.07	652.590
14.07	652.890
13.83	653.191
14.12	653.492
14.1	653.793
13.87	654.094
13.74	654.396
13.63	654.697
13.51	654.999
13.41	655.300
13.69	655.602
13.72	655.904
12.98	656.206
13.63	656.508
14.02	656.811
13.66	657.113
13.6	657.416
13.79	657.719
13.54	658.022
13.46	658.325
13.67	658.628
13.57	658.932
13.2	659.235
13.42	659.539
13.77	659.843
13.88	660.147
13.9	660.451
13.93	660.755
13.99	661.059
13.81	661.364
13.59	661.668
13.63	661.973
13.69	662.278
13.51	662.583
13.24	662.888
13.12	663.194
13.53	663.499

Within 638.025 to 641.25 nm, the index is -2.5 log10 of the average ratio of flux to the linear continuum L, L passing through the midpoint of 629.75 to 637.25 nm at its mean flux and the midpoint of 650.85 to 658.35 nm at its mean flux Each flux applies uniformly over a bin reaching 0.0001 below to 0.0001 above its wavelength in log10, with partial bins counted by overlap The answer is 0.03 mag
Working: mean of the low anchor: 12.9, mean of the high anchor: 13.8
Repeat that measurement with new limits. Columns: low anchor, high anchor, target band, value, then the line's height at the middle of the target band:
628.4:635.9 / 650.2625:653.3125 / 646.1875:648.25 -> 0.03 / 13.6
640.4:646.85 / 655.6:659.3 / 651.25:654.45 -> -0.04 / 13.4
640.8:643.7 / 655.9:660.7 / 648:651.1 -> 0.02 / 13.3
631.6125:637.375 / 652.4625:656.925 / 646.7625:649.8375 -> 0.03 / 13.5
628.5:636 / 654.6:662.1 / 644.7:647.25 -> 0.01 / 13.3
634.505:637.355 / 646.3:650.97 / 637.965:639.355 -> 0.02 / 12.9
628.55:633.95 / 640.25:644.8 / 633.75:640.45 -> 0.01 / 12.9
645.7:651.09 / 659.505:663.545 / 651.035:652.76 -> -0.05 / 13.3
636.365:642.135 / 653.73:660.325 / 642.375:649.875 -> 0.01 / 13.2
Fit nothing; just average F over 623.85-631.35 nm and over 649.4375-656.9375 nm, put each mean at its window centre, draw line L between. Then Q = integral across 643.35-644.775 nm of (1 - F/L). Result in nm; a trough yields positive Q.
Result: 0.04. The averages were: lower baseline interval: 12.4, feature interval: 12.8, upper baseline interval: 13.6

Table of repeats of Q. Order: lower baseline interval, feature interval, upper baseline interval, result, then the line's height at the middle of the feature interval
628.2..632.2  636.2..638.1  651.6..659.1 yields 0.01 nm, 13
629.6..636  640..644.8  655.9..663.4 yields 0.06 nm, 13.1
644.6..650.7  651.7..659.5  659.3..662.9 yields -0.15 nm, 13.5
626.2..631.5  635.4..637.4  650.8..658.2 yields 0.02 nm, 13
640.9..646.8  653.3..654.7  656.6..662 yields -0.05 nm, 13.5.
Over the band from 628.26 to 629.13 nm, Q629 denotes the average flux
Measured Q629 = 12.9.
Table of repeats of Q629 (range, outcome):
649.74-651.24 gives 13.2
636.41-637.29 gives 13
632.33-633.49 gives 13.1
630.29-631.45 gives 12.7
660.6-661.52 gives 13.9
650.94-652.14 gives 13.8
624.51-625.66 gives 11.8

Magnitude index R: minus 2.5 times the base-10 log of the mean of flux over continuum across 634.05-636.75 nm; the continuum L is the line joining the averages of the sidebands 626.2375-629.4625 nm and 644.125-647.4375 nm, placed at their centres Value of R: 0.00 mag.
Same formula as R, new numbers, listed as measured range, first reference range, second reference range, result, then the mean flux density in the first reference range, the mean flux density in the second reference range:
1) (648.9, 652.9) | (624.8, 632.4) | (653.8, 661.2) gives 0.00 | 12.5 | 13.7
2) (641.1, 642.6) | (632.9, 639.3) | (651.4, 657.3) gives 0.01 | 12.9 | 13.8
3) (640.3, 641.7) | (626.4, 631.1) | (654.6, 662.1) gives 0.01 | 12.7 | 13.6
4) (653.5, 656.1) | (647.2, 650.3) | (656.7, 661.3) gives -0.03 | 13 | 13.7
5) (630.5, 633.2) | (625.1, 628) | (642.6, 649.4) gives -0.04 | 12.2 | 13.1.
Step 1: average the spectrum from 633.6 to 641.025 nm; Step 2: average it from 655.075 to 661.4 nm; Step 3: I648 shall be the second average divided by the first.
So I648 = 1.06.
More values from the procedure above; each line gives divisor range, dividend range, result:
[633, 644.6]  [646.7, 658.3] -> 1.05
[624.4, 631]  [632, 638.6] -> 1.04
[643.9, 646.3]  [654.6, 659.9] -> 1.04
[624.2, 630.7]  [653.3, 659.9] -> 1.10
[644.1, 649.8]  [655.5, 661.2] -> 1.04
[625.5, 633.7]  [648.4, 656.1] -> 1.07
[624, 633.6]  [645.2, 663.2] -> 1.08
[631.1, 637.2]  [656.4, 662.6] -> 1.06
